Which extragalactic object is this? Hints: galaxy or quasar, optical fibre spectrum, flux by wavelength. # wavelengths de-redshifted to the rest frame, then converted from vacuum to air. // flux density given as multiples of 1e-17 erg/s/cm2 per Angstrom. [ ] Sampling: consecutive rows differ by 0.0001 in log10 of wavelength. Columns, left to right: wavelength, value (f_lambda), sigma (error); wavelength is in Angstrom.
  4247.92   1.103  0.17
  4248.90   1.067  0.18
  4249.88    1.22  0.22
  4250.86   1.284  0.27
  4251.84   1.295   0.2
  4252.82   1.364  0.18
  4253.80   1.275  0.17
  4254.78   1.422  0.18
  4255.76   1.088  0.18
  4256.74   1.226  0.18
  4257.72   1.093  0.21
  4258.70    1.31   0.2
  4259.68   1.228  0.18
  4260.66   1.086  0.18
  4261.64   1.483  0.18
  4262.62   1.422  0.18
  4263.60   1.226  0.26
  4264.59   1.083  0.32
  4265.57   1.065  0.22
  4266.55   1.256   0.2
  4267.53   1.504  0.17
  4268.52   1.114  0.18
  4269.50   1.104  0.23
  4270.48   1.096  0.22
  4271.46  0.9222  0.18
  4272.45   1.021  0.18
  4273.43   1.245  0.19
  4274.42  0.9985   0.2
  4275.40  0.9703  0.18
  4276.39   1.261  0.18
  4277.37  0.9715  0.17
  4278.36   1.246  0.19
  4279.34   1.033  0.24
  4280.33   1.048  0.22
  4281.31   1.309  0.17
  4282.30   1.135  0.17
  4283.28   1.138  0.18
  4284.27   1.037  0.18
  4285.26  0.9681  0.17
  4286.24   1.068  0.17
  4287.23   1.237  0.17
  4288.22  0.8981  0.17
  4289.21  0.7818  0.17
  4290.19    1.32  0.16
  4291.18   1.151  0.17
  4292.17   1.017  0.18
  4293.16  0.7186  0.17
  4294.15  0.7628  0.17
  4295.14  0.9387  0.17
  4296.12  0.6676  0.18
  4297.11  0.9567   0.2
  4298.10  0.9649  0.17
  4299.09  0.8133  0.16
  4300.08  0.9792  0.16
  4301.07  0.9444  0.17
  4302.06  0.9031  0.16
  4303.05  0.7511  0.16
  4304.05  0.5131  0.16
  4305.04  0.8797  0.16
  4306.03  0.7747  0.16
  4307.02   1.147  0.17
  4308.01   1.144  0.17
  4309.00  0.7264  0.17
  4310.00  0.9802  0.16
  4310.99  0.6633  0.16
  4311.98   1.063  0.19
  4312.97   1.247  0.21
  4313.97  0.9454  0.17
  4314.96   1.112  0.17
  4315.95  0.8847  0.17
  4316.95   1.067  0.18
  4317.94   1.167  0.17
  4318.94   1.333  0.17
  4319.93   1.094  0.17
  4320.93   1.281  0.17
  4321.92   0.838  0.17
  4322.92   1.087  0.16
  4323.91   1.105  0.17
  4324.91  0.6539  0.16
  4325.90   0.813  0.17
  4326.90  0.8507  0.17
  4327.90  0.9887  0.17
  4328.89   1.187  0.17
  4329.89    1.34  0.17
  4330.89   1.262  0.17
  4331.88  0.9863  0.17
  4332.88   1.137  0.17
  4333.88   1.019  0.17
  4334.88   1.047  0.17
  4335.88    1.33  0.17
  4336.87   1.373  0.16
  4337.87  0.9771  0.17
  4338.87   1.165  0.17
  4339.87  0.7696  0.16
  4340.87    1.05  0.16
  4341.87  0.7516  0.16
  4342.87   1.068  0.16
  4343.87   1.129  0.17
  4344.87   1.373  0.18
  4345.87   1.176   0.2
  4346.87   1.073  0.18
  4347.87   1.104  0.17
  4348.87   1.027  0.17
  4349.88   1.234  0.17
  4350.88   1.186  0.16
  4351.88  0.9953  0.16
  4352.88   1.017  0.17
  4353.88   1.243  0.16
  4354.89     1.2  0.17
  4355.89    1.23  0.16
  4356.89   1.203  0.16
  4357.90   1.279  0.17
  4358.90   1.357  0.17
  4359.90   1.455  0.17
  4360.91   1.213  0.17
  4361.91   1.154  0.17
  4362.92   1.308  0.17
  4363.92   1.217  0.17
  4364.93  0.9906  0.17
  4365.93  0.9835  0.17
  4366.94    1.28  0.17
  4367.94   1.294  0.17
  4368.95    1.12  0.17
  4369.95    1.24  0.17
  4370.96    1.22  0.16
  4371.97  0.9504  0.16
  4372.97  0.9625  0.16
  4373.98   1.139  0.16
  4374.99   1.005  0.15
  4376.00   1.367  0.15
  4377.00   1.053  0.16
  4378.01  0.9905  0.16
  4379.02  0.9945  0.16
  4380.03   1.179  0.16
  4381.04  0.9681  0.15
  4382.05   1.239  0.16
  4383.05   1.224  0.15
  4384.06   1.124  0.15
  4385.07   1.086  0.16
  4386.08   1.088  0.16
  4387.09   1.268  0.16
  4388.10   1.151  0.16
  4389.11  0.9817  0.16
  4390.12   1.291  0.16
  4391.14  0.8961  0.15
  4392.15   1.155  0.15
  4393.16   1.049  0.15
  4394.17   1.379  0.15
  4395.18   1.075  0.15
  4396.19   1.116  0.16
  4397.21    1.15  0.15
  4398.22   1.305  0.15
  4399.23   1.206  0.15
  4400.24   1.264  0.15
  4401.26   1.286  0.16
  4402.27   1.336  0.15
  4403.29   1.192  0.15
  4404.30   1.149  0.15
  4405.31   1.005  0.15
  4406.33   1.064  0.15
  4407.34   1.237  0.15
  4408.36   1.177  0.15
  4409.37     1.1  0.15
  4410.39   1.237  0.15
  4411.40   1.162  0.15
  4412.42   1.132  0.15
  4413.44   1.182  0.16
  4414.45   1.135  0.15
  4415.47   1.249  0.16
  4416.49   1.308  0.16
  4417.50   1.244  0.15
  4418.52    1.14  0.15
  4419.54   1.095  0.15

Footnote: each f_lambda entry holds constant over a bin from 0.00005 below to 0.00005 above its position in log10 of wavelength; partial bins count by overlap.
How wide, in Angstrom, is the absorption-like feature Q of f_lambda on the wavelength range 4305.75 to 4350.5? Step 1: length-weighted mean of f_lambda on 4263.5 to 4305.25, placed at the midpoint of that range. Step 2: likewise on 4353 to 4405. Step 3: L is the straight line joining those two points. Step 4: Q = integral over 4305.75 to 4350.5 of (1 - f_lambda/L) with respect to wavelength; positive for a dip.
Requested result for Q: 1.3 Angstrom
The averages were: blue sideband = 1.02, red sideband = 1.17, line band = 1.06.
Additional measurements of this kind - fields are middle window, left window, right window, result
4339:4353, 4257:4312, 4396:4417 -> 0.5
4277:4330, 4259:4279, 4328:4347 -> 6.9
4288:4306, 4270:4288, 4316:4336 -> 3.3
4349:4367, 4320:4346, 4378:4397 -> -1.6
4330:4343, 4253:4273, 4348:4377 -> 1.1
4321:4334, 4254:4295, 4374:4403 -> 1.2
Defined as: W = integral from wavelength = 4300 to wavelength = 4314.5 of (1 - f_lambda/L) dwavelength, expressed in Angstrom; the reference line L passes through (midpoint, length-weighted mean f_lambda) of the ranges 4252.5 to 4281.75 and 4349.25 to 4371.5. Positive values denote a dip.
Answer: 3.4 Angstrom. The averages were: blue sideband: 1.18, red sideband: 1.2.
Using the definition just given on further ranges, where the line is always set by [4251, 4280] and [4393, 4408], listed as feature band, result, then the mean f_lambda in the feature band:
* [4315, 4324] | 0.7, 1.1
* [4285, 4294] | 1.3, 1.01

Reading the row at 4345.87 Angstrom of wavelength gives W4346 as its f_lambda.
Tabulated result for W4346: 1.176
